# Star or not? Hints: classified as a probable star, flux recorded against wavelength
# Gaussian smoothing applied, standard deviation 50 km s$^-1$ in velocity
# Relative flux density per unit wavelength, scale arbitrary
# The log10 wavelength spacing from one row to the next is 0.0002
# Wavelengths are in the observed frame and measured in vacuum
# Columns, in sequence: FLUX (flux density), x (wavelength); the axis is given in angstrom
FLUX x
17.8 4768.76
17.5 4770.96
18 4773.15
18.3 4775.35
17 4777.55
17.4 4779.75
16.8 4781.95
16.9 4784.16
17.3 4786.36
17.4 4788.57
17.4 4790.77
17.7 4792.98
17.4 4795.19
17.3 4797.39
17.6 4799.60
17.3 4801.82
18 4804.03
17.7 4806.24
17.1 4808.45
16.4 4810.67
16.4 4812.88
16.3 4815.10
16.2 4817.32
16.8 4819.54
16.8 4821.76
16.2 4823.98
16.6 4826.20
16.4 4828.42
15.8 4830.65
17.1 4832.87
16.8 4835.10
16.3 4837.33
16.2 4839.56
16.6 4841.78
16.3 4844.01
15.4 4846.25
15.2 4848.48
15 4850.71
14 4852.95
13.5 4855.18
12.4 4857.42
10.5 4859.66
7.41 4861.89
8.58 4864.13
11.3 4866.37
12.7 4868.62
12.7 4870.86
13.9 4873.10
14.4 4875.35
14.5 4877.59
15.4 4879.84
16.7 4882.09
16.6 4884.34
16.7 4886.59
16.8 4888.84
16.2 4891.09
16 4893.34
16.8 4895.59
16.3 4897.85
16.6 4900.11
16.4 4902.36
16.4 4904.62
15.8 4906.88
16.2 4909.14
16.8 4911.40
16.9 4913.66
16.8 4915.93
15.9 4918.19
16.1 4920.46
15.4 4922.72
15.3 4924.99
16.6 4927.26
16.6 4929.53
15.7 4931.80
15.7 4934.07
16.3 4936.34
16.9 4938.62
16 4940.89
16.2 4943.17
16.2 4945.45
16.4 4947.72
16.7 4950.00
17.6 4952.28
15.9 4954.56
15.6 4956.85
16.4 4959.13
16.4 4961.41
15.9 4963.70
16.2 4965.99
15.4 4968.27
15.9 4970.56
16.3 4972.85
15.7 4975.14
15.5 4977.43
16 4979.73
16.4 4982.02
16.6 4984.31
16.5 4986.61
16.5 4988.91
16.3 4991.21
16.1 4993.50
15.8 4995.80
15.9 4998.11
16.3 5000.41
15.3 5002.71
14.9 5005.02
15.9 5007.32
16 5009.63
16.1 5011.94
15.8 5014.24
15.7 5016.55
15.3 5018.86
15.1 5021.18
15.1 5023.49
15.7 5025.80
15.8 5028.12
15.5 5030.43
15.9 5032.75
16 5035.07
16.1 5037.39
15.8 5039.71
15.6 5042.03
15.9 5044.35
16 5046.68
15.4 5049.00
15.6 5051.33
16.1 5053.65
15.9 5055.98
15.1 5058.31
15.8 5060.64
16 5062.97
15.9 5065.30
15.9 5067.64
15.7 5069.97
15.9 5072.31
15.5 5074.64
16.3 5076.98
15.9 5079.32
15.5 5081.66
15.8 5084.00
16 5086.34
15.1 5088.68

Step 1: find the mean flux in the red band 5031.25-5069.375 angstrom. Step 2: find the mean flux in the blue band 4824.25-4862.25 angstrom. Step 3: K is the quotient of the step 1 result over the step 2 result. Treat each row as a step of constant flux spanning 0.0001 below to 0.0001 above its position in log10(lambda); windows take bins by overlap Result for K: 1.06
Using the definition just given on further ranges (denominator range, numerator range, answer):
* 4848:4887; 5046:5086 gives 1.18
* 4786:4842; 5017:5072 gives 0.93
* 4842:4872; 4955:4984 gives 1.25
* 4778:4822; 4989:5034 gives 0.92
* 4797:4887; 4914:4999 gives 1.06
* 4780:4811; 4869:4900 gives 0.90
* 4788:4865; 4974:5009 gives 1.02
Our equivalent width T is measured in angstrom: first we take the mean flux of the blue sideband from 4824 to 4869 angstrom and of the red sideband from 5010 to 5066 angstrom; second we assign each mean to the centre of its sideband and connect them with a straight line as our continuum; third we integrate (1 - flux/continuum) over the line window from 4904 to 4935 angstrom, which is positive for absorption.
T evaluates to -2.8 angstrom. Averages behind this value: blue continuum 14.3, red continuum 15.7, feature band 16.2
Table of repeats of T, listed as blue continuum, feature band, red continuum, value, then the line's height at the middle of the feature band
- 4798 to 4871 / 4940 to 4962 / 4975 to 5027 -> -1.0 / 15.6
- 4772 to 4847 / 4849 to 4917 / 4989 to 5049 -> 7.5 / 16.5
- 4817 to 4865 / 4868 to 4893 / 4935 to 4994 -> 0.1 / 15.3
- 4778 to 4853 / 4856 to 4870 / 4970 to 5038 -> 5.0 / 16.5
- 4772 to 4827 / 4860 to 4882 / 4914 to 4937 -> 5.4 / 16.5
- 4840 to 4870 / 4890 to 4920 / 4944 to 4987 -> -4.0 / 14.5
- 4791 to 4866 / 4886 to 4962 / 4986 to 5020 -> -2.7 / 15.7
